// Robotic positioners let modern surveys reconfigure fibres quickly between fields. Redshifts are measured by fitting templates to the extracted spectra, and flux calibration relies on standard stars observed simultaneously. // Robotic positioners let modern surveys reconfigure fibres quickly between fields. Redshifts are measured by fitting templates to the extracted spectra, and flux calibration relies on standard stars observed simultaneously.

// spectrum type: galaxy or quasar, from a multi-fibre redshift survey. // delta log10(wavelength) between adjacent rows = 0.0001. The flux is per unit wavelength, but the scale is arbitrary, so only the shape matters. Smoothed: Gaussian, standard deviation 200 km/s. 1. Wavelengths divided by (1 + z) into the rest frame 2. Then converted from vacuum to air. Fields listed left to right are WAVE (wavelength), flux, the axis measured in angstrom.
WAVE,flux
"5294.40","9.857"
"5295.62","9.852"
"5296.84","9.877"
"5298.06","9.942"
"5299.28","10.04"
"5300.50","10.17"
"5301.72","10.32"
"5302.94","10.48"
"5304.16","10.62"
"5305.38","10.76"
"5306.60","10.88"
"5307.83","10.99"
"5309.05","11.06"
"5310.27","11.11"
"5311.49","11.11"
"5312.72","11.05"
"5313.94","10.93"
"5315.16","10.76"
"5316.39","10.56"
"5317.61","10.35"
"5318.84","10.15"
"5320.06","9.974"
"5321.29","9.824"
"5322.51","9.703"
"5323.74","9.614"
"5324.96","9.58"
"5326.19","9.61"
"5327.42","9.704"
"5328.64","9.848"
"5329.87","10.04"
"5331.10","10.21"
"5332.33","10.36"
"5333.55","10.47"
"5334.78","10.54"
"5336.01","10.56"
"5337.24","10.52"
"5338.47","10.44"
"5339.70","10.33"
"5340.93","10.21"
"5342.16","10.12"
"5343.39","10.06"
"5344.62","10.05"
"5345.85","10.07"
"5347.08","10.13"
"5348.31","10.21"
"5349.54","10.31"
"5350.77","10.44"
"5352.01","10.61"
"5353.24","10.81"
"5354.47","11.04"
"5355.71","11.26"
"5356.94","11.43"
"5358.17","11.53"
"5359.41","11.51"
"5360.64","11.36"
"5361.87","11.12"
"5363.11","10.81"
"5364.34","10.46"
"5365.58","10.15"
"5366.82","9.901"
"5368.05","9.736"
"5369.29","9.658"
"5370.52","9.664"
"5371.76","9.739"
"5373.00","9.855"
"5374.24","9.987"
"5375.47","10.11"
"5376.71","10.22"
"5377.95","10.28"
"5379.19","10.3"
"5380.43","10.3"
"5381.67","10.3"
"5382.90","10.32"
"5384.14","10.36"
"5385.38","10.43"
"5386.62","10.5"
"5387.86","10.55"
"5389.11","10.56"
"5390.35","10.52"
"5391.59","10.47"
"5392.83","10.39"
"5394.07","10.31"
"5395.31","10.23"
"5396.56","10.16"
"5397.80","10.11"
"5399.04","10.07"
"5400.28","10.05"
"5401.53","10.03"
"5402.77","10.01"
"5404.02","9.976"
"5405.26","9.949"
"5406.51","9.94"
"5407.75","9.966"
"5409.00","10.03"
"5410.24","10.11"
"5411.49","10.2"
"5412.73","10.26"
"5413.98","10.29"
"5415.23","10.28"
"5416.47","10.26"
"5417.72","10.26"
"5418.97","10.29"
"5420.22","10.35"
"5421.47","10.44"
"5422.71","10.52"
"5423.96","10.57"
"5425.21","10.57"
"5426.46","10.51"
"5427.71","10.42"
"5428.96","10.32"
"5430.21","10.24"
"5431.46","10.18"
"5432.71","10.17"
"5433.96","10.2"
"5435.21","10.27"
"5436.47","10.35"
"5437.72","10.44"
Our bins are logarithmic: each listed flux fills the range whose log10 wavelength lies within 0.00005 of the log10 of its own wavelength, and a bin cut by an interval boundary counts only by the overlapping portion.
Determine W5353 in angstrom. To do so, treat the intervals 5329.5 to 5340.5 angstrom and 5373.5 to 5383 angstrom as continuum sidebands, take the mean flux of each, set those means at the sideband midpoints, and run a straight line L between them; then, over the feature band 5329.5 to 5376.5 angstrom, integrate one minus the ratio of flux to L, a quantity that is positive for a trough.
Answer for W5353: -0.4 angstrom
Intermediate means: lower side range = 10.4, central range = 10.4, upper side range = 10.2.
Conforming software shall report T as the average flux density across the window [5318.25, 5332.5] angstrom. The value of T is 9.87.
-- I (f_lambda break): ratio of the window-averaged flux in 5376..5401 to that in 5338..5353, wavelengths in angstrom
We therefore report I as 1.01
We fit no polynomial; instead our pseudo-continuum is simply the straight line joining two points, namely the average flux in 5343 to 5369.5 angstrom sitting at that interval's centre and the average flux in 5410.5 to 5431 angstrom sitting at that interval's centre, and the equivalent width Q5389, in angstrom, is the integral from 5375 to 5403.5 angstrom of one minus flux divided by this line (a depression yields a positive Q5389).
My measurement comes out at 0.5 angstrom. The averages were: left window 10.6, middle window 10.3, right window 10.4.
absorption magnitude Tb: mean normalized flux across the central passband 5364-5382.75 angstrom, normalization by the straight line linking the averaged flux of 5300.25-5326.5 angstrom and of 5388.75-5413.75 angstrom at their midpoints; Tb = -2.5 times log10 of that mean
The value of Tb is 0.02 mag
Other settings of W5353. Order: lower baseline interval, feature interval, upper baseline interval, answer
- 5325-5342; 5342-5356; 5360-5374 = -0.3 angstrom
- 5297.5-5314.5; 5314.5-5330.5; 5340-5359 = 1.0 angstrom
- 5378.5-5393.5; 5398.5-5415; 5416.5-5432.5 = 0.5 angstrom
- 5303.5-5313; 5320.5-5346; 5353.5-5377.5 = 1.6 angstrom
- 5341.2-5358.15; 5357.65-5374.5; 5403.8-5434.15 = 0.1 angstrom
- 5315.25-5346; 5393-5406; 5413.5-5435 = 0.2 angstrom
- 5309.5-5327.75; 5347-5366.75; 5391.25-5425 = -1.1 angstrom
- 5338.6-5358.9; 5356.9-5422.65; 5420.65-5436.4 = 1.0 angstrom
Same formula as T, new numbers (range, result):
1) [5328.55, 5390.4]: 10.4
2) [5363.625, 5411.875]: 10.2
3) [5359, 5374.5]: 10.3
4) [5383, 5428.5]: 10.3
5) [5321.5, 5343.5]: 10.1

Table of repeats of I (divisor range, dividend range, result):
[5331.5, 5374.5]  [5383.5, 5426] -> 0.98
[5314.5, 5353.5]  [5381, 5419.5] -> 1.00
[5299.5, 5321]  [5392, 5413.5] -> 0.95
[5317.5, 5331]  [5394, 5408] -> 1.02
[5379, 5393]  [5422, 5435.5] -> 1.00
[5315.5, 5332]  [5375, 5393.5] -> 1.04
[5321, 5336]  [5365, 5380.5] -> 1.00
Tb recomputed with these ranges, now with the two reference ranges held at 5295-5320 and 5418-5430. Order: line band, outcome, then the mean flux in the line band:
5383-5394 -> 0.00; 10.5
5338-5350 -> 0.03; 10.2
